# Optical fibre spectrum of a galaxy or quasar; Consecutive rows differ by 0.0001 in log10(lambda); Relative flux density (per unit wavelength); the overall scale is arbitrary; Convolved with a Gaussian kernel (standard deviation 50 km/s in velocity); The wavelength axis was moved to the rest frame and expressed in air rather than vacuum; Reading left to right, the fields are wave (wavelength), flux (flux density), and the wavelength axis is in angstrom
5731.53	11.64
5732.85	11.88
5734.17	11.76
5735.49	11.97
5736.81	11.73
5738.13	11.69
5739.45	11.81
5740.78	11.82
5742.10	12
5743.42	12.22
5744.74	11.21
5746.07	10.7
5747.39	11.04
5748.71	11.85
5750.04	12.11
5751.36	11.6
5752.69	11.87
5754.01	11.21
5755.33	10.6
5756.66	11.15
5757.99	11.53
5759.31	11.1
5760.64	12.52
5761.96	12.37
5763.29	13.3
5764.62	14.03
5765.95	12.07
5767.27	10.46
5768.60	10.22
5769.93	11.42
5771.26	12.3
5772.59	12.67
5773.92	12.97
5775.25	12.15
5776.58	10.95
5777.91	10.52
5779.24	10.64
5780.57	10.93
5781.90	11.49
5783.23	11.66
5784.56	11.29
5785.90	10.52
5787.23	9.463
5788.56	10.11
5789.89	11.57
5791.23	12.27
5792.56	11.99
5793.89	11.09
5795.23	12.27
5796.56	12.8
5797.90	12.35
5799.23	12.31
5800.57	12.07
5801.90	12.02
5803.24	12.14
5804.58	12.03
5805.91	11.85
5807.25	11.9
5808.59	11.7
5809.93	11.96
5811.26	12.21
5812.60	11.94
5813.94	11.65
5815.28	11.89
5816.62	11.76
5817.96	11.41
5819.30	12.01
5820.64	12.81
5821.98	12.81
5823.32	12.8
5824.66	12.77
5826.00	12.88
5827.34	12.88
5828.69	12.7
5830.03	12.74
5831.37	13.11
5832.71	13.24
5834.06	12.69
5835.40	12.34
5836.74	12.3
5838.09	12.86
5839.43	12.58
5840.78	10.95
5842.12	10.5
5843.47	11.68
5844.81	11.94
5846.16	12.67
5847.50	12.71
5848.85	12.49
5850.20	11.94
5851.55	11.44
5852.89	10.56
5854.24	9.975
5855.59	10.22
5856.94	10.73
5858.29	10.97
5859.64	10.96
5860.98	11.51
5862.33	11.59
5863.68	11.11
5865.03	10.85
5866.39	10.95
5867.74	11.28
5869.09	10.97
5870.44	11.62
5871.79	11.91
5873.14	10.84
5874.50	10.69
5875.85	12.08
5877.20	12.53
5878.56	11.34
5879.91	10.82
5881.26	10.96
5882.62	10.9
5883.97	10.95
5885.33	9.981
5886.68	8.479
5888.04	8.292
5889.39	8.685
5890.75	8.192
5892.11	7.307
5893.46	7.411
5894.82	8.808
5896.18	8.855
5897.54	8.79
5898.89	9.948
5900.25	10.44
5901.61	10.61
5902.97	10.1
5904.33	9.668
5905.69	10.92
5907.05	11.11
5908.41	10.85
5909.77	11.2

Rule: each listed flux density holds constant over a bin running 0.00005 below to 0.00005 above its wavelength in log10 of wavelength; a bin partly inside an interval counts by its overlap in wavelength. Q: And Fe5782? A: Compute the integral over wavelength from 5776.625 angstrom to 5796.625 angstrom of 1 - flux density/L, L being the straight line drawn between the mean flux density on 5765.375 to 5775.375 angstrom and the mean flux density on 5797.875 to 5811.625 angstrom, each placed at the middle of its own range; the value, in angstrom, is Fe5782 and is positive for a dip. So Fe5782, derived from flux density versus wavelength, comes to 1.2 angstrom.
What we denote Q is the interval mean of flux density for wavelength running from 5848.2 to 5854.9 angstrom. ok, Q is 11.3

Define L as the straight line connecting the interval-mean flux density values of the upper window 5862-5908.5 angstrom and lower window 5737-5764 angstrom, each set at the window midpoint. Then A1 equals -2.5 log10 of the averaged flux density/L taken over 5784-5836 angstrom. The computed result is -0.095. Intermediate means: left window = 11.7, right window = 10.3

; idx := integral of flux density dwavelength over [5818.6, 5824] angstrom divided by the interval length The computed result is 12.6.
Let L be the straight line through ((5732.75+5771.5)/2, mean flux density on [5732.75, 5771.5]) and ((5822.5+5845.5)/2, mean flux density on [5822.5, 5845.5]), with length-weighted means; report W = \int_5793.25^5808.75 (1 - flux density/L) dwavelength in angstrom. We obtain 0.09 angstrom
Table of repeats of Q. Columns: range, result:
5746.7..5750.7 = 11.7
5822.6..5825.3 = 12.8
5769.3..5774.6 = 12.3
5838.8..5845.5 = 11.5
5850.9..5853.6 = 11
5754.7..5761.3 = 11.4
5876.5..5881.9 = 11.4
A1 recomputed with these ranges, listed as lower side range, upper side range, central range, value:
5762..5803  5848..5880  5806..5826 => -0.059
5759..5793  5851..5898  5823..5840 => -0.172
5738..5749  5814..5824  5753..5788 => 0.025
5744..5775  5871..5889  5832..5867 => -0.059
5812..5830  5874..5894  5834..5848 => -0.047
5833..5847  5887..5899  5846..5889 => -0.091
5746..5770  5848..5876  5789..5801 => -0.051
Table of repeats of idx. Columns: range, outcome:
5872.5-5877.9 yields 11.5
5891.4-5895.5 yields 7.84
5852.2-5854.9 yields 10.3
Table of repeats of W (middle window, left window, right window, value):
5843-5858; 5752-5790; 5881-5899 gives -2.5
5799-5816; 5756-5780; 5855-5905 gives -1.0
